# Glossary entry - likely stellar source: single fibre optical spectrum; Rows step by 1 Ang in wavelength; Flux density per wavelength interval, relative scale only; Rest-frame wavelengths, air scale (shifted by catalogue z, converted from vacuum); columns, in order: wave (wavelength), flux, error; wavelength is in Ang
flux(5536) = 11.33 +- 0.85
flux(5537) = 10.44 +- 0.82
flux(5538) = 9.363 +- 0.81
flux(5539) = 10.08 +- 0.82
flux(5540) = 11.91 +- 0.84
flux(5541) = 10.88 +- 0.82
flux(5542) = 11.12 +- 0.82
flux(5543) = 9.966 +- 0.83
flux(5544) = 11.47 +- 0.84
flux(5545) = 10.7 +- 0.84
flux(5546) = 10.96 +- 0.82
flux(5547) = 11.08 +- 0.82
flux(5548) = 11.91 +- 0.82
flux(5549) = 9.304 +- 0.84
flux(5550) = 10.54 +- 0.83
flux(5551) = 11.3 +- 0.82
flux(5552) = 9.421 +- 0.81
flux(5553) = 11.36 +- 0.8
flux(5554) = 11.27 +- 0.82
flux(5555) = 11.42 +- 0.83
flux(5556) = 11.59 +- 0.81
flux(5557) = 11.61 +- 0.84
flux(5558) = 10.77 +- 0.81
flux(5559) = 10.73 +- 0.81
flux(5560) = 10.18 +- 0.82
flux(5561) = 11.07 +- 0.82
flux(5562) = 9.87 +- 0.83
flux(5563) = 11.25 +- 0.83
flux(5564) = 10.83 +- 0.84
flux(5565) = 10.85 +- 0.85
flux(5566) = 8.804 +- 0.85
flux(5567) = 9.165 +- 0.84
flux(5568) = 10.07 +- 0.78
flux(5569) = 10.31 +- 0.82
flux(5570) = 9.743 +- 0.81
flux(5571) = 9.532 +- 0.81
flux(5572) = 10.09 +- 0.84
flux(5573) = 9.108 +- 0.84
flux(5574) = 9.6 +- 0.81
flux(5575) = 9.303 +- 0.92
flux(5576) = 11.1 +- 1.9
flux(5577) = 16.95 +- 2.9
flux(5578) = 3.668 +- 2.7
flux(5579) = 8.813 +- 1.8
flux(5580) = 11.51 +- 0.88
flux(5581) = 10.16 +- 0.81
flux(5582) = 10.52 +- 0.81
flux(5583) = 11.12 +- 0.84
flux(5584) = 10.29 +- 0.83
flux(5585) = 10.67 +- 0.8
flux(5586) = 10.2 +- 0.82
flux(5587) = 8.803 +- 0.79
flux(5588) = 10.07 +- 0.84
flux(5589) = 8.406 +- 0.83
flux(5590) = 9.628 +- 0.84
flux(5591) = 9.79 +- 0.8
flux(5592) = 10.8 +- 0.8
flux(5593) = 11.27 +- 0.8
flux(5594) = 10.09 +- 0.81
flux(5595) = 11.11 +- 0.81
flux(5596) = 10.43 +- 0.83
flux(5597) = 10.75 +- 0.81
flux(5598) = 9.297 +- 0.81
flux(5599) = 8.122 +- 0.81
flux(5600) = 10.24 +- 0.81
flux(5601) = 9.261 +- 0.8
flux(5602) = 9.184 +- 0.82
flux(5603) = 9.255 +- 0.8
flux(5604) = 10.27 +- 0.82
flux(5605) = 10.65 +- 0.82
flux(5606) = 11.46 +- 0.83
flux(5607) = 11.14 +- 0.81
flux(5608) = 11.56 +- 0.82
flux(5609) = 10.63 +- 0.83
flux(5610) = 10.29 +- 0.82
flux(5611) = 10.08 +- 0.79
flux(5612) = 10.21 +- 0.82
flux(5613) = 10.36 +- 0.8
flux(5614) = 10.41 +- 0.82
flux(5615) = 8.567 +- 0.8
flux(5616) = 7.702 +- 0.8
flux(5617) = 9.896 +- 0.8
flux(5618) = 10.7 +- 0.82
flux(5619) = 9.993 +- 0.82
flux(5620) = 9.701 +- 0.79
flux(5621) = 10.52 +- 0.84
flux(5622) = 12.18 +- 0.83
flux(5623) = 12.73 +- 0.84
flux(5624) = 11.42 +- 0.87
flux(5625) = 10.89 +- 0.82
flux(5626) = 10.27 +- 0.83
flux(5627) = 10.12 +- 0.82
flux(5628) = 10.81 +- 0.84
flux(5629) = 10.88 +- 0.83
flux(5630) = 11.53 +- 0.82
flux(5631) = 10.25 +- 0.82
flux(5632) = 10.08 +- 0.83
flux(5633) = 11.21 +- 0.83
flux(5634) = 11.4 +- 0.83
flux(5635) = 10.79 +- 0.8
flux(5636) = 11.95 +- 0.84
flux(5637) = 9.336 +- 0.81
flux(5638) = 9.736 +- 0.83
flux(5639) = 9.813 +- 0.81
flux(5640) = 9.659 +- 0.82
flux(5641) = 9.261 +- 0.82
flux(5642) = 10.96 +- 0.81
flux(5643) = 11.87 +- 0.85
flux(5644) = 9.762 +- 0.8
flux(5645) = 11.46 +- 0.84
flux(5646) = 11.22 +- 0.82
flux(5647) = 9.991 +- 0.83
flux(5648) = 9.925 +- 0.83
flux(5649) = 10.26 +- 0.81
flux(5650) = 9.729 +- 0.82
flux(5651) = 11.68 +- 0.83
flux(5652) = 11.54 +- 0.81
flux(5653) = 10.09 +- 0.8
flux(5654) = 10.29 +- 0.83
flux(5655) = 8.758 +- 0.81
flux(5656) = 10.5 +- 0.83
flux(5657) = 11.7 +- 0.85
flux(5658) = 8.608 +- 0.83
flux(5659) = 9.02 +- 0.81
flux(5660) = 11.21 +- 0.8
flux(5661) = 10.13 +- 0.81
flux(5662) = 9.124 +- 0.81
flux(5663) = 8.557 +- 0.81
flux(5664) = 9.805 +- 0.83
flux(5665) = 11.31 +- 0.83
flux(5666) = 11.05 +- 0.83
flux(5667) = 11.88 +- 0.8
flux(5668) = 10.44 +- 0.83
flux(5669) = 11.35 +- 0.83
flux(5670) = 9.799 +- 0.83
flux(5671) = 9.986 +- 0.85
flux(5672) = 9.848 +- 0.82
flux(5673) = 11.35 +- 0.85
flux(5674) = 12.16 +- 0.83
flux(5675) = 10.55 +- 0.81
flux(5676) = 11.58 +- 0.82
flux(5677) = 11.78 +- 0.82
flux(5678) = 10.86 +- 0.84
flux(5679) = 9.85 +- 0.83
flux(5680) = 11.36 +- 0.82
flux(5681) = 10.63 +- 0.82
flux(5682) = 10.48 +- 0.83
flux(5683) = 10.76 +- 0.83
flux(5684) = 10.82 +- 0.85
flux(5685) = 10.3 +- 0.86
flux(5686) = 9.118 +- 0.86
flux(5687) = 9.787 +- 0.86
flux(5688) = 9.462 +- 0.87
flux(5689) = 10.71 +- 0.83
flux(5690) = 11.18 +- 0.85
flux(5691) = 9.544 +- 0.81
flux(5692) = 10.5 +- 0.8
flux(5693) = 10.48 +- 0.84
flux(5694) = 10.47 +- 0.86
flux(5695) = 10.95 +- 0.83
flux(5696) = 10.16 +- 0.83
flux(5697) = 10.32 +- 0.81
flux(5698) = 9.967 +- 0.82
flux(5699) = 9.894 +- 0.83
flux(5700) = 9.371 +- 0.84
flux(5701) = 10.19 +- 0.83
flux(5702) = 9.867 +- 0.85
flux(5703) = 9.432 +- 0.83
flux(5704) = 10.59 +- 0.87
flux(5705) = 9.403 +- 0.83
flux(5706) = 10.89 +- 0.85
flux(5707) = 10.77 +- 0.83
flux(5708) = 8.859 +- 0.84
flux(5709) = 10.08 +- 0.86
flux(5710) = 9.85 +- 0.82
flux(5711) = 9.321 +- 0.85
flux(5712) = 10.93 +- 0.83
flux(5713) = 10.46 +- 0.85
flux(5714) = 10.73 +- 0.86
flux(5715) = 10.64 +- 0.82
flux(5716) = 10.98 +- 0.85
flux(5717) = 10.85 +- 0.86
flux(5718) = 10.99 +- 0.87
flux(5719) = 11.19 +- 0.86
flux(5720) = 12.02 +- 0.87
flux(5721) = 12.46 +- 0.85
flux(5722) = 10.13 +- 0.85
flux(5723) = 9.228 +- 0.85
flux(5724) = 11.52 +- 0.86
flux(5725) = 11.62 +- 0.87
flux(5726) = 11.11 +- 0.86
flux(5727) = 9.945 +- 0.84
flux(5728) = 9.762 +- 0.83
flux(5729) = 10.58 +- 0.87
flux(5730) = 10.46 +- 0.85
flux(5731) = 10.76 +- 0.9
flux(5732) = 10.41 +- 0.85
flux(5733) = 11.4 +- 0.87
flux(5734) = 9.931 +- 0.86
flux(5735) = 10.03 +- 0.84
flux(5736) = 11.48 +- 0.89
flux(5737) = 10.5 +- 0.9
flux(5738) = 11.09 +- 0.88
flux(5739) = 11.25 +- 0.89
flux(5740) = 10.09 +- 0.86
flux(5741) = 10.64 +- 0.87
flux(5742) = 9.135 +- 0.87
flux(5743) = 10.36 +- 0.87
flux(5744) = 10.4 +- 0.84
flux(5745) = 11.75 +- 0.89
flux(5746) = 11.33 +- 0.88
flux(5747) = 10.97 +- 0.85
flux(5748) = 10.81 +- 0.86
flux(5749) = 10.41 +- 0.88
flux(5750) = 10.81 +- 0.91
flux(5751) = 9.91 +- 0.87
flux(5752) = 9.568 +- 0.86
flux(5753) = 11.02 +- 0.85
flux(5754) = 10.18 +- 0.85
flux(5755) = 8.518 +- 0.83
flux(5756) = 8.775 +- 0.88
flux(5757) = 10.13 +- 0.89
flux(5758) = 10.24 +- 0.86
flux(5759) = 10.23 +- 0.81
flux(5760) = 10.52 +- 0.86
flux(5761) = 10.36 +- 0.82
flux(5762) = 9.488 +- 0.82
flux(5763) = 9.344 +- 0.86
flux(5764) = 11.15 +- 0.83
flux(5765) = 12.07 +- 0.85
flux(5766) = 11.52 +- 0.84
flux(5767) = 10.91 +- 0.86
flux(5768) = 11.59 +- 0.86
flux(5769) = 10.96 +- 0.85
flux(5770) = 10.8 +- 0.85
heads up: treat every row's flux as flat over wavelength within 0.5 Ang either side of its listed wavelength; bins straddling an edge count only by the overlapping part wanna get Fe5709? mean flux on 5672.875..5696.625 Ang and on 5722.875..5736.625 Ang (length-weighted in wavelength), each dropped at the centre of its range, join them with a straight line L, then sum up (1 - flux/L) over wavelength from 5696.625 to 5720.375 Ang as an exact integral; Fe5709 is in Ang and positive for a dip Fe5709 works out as 0.7 Ang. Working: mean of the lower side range 10.6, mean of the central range 10.3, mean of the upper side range 10.6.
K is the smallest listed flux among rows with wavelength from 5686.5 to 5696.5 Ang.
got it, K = 9.462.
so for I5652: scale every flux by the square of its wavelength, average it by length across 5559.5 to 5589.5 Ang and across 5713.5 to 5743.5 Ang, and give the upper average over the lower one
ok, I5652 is 1.1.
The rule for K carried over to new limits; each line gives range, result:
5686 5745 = 8.859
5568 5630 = 3.668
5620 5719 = 8.557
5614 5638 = 7.702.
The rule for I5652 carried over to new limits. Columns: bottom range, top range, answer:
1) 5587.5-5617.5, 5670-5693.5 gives 1.08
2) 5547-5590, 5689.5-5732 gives 1.06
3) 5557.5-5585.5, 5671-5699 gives 1.07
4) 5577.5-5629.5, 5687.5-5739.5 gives 1.07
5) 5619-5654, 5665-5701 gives 1.01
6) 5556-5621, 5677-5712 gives 1.05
